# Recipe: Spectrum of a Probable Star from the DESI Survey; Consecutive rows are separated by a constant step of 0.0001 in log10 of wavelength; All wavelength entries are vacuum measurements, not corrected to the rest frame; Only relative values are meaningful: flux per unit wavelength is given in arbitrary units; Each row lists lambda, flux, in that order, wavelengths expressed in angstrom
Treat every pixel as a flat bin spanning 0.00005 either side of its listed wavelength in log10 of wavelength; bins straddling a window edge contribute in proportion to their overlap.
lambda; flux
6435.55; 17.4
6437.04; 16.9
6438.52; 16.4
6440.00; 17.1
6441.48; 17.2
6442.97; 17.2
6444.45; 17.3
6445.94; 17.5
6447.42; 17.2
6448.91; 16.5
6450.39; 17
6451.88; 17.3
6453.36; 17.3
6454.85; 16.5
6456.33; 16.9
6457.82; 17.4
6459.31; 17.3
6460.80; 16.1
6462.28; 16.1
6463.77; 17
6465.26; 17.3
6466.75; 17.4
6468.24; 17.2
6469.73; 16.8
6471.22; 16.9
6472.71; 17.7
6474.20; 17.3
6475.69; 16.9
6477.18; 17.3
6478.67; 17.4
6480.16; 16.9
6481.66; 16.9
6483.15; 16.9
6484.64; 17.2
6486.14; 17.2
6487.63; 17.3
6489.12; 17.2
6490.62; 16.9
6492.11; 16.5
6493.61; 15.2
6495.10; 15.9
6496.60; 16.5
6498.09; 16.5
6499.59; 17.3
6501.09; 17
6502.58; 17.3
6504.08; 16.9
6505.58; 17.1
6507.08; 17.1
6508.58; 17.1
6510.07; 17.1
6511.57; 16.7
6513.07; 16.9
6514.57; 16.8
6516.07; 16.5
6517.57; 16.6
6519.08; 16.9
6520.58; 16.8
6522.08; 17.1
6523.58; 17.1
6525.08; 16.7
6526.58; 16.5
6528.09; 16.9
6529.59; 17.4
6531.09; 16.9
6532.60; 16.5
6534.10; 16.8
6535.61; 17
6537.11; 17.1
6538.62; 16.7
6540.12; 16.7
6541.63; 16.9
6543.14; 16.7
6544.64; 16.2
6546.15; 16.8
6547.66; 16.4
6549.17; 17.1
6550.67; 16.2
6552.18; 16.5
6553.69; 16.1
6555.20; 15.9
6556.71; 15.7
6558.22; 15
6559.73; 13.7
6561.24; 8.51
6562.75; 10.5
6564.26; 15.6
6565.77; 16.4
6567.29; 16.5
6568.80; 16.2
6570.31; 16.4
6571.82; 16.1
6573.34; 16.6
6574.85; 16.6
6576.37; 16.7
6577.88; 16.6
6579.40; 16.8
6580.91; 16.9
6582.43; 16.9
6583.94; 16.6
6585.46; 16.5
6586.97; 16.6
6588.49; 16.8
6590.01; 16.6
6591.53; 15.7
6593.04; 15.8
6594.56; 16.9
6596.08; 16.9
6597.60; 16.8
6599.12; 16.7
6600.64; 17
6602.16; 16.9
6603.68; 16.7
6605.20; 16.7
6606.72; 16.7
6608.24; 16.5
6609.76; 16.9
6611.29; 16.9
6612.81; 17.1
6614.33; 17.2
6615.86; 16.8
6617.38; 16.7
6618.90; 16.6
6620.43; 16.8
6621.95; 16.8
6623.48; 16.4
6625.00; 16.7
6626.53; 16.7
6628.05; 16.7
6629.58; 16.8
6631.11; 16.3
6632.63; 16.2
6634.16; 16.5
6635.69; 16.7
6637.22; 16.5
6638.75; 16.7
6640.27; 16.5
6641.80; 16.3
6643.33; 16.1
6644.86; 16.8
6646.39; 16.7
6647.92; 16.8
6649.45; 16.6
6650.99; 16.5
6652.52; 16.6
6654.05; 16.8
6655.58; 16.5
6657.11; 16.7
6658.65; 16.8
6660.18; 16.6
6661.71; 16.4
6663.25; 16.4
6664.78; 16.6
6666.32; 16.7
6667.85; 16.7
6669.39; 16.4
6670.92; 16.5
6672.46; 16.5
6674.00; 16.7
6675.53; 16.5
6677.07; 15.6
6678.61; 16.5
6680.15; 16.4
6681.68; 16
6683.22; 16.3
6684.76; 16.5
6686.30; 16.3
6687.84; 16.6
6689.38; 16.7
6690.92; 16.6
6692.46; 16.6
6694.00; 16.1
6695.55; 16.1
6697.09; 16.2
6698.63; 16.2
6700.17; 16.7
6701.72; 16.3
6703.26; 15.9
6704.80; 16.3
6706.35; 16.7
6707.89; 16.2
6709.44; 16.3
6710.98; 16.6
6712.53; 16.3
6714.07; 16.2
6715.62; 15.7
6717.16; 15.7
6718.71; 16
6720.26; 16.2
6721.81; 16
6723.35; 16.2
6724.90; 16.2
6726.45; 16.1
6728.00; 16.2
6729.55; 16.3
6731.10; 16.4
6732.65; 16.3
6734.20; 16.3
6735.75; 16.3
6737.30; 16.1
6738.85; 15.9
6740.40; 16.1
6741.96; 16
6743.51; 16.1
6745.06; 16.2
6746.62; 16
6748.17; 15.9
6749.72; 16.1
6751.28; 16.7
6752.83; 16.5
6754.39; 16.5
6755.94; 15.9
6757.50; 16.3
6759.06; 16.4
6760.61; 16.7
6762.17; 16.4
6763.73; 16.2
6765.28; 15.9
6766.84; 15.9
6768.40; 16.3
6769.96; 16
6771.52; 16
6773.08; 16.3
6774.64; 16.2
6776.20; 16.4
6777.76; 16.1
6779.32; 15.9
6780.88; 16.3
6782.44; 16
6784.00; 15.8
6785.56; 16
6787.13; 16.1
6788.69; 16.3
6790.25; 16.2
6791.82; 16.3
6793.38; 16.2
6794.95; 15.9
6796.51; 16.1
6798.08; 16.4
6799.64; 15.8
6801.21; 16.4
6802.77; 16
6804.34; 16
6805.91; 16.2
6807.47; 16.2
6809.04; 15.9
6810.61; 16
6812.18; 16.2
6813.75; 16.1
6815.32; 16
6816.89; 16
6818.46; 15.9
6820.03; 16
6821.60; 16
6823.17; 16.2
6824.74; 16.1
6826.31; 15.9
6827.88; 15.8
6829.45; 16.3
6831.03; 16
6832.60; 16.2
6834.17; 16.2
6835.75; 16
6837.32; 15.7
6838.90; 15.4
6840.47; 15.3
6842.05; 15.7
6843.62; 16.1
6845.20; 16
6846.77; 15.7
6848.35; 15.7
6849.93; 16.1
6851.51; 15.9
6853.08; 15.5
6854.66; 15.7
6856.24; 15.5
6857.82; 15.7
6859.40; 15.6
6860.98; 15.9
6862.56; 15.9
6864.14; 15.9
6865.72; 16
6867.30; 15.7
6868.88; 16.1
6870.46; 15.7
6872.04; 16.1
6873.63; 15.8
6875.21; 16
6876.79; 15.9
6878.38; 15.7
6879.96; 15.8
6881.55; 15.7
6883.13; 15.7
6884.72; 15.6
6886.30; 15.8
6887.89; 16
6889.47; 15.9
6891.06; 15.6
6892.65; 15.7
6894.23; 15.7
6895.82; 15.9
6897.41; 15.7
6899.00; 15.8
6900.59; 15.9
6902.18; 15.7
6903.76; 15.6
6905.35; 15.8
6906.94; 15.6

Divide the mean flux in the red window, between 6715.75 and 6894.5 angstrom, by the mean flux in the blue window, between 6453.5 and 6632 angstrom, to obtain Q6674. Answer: 1.0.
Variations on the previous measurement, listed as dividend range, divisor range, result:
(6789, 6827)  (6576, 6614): 0.96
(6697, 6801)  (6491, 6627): 0.98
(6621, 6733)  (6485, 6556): 0.98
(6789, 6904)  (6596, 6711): 0.96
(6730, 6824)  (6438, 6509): 0.95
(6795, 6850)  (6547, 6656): 0.98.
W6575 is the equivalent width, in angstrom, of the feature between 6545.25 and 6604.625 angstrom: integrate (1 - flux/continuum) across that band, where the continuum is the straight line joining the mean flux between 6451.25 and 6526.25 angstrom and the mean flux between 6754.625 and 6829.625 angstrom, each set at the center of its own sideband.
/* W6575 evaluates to 2.34 angstrom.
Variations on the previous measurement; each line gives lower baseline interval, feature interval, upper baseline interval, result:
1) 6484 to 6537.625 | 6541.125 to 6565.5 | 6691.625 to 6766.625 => 2.2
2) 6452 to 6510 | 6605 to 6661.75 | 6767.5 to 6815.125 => -0.4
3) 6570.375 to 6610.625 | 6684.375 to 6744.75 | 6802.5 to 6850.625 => 0.1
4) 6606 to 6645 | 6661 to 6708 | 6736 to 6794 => 0.1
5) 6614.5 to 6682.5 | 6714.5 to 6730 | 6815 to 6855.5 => 0.2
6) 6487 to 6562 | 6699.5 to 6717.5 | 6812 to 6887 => -0.1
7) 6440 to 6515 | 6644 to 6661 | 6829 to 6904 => -0.2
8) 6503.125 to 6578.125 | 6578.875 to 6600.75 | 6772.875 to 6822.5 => -0.5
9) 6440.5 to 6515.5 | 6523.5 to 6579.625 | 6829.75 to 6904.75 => 2.3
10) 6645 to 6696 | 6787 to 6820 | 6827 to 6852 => -0.2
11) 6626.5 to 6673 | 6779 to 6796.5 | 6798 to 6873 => 0.0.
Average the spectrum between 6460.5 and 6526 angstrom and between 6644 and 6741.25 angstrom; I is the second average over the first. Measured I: 1.0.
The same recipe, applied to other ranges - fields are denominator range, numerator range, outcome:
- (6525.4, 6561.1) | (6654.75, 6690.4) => 1.01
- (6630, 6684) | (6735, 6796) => 0.98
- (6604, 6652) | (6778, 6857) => 0.96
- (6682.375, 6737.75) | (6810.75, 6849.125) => 0.98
